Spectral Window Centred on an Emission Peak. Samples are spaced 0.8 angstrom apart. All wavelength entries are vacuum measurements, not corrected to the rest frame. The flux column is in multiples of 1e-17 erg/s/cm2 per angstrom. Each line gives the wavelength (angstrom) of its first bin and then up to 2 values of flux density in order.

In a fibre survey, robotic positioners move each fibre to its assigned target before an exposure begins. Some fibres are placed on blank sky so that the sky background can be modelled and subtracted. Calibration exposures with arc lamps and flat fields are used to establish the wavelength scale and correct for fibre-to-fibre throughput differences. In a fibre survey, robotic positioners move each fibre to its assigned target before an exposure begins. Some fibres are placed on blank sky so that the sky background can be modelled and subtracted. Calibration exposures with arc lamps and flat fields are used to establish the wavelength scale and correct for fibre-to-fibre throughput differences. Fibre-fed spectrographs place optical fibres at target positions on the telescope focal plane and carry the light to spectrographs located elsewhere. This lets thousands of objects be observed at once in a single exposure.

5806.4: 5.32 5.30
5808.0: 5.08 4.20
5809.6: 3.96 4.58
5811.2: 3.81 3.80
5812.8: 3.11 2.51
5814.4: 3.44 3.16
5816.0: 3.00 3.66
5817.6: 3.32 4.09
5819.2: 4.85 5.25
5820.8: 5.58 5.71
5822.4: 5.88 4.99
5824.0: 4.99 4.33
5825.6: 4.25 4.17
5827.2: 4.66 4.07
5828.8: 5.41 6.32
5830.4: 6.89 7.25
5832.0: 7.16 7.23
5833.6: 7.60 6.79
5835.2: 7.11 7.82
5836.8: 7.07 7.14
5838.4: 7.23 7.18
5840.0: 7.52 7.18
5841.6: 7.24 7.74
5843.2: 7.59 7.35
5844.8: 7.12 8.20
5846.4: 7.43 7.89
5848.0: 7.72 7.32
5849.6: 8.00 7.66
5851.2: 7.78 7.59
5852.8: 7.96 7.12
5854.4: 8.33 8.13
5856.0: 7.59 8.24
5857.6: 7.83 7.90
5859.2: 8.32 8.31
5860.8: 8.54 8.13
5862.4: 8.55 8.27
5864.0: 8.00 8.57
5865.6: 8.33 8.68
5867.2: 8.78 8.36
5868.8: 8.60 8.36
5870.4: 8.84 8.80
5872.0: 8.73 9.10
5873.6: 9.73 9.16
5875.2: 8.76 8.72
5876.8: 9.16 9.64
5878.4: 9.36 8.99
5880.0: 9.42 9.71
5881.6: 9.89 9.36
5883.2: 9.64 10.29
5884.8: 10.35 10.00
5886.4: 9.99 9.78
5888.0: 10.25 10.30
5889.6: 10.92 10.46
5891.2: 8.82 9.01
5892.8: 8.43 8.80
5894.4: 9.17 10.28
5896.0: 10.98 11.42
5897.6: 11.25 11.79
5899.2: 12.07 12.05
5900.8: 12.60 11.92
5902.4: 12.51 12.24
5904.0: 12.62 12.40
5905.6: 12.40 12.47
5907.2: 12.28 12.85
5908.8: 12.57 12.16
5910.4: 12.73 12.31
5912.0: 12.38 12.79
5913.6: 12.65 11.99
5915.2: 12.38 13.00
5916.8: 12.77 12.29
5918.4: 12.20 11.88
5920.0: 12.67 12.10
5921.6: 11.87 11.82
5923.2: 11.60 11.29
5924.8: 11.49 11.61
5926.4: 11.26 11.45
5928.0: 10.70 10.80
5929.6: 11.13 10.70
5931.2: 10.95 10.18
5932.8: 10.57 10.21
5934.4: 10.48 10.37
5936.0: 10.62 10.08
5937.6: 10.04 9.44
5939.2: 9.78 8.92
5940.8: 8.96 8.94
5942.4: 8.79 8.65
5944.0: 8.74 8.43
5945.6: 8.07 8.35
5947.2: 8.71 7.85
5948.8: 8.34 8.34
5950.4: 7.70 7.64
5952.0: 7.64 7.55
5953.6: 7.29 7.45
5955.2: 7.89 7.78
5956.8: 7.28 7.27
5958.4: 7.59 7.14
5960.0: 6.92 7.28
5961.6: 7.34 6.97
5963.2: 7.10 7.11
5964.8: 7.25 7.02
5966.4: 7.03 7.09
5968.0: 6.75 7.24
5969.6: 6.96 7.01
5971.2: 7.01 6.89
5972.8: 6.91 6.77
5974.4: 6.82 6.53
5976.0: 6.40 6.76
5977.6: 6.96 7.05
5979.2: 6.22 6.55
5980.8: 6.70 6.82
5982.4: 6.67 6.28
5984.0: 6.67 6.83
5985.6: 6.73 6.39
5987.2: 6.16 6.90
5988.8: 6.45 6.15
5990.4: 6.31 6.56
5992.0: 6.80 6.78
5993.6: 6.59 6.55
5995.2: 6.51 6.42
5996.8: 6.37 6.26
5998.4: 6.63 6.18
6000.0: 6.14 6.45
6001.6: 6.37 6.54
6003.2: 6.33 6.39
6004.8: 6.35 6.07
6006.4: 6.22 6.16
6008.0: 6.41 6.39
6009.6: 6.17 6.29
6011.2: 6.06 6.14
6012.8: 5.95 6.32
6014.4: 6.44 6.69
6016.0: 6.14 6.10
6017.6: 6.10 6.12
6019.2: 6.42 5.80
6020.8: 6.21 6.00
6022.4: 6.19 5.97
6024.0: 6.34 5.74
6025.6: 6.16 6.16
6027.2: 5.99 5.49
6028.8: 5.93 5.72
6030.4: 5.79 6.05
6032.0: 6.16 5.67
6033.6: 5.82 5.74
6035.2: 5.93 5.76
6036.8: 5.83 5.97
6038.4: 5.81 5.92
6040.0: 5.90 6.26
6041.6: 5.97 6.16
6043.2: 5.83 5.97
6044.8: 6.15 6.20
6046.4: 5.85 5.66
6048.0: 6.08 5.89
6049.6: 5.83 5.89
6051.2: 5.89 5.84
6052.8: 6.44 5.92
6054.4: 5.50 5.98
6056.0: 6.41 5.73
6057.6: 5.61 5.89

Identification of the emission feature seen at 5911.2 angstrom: C IV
